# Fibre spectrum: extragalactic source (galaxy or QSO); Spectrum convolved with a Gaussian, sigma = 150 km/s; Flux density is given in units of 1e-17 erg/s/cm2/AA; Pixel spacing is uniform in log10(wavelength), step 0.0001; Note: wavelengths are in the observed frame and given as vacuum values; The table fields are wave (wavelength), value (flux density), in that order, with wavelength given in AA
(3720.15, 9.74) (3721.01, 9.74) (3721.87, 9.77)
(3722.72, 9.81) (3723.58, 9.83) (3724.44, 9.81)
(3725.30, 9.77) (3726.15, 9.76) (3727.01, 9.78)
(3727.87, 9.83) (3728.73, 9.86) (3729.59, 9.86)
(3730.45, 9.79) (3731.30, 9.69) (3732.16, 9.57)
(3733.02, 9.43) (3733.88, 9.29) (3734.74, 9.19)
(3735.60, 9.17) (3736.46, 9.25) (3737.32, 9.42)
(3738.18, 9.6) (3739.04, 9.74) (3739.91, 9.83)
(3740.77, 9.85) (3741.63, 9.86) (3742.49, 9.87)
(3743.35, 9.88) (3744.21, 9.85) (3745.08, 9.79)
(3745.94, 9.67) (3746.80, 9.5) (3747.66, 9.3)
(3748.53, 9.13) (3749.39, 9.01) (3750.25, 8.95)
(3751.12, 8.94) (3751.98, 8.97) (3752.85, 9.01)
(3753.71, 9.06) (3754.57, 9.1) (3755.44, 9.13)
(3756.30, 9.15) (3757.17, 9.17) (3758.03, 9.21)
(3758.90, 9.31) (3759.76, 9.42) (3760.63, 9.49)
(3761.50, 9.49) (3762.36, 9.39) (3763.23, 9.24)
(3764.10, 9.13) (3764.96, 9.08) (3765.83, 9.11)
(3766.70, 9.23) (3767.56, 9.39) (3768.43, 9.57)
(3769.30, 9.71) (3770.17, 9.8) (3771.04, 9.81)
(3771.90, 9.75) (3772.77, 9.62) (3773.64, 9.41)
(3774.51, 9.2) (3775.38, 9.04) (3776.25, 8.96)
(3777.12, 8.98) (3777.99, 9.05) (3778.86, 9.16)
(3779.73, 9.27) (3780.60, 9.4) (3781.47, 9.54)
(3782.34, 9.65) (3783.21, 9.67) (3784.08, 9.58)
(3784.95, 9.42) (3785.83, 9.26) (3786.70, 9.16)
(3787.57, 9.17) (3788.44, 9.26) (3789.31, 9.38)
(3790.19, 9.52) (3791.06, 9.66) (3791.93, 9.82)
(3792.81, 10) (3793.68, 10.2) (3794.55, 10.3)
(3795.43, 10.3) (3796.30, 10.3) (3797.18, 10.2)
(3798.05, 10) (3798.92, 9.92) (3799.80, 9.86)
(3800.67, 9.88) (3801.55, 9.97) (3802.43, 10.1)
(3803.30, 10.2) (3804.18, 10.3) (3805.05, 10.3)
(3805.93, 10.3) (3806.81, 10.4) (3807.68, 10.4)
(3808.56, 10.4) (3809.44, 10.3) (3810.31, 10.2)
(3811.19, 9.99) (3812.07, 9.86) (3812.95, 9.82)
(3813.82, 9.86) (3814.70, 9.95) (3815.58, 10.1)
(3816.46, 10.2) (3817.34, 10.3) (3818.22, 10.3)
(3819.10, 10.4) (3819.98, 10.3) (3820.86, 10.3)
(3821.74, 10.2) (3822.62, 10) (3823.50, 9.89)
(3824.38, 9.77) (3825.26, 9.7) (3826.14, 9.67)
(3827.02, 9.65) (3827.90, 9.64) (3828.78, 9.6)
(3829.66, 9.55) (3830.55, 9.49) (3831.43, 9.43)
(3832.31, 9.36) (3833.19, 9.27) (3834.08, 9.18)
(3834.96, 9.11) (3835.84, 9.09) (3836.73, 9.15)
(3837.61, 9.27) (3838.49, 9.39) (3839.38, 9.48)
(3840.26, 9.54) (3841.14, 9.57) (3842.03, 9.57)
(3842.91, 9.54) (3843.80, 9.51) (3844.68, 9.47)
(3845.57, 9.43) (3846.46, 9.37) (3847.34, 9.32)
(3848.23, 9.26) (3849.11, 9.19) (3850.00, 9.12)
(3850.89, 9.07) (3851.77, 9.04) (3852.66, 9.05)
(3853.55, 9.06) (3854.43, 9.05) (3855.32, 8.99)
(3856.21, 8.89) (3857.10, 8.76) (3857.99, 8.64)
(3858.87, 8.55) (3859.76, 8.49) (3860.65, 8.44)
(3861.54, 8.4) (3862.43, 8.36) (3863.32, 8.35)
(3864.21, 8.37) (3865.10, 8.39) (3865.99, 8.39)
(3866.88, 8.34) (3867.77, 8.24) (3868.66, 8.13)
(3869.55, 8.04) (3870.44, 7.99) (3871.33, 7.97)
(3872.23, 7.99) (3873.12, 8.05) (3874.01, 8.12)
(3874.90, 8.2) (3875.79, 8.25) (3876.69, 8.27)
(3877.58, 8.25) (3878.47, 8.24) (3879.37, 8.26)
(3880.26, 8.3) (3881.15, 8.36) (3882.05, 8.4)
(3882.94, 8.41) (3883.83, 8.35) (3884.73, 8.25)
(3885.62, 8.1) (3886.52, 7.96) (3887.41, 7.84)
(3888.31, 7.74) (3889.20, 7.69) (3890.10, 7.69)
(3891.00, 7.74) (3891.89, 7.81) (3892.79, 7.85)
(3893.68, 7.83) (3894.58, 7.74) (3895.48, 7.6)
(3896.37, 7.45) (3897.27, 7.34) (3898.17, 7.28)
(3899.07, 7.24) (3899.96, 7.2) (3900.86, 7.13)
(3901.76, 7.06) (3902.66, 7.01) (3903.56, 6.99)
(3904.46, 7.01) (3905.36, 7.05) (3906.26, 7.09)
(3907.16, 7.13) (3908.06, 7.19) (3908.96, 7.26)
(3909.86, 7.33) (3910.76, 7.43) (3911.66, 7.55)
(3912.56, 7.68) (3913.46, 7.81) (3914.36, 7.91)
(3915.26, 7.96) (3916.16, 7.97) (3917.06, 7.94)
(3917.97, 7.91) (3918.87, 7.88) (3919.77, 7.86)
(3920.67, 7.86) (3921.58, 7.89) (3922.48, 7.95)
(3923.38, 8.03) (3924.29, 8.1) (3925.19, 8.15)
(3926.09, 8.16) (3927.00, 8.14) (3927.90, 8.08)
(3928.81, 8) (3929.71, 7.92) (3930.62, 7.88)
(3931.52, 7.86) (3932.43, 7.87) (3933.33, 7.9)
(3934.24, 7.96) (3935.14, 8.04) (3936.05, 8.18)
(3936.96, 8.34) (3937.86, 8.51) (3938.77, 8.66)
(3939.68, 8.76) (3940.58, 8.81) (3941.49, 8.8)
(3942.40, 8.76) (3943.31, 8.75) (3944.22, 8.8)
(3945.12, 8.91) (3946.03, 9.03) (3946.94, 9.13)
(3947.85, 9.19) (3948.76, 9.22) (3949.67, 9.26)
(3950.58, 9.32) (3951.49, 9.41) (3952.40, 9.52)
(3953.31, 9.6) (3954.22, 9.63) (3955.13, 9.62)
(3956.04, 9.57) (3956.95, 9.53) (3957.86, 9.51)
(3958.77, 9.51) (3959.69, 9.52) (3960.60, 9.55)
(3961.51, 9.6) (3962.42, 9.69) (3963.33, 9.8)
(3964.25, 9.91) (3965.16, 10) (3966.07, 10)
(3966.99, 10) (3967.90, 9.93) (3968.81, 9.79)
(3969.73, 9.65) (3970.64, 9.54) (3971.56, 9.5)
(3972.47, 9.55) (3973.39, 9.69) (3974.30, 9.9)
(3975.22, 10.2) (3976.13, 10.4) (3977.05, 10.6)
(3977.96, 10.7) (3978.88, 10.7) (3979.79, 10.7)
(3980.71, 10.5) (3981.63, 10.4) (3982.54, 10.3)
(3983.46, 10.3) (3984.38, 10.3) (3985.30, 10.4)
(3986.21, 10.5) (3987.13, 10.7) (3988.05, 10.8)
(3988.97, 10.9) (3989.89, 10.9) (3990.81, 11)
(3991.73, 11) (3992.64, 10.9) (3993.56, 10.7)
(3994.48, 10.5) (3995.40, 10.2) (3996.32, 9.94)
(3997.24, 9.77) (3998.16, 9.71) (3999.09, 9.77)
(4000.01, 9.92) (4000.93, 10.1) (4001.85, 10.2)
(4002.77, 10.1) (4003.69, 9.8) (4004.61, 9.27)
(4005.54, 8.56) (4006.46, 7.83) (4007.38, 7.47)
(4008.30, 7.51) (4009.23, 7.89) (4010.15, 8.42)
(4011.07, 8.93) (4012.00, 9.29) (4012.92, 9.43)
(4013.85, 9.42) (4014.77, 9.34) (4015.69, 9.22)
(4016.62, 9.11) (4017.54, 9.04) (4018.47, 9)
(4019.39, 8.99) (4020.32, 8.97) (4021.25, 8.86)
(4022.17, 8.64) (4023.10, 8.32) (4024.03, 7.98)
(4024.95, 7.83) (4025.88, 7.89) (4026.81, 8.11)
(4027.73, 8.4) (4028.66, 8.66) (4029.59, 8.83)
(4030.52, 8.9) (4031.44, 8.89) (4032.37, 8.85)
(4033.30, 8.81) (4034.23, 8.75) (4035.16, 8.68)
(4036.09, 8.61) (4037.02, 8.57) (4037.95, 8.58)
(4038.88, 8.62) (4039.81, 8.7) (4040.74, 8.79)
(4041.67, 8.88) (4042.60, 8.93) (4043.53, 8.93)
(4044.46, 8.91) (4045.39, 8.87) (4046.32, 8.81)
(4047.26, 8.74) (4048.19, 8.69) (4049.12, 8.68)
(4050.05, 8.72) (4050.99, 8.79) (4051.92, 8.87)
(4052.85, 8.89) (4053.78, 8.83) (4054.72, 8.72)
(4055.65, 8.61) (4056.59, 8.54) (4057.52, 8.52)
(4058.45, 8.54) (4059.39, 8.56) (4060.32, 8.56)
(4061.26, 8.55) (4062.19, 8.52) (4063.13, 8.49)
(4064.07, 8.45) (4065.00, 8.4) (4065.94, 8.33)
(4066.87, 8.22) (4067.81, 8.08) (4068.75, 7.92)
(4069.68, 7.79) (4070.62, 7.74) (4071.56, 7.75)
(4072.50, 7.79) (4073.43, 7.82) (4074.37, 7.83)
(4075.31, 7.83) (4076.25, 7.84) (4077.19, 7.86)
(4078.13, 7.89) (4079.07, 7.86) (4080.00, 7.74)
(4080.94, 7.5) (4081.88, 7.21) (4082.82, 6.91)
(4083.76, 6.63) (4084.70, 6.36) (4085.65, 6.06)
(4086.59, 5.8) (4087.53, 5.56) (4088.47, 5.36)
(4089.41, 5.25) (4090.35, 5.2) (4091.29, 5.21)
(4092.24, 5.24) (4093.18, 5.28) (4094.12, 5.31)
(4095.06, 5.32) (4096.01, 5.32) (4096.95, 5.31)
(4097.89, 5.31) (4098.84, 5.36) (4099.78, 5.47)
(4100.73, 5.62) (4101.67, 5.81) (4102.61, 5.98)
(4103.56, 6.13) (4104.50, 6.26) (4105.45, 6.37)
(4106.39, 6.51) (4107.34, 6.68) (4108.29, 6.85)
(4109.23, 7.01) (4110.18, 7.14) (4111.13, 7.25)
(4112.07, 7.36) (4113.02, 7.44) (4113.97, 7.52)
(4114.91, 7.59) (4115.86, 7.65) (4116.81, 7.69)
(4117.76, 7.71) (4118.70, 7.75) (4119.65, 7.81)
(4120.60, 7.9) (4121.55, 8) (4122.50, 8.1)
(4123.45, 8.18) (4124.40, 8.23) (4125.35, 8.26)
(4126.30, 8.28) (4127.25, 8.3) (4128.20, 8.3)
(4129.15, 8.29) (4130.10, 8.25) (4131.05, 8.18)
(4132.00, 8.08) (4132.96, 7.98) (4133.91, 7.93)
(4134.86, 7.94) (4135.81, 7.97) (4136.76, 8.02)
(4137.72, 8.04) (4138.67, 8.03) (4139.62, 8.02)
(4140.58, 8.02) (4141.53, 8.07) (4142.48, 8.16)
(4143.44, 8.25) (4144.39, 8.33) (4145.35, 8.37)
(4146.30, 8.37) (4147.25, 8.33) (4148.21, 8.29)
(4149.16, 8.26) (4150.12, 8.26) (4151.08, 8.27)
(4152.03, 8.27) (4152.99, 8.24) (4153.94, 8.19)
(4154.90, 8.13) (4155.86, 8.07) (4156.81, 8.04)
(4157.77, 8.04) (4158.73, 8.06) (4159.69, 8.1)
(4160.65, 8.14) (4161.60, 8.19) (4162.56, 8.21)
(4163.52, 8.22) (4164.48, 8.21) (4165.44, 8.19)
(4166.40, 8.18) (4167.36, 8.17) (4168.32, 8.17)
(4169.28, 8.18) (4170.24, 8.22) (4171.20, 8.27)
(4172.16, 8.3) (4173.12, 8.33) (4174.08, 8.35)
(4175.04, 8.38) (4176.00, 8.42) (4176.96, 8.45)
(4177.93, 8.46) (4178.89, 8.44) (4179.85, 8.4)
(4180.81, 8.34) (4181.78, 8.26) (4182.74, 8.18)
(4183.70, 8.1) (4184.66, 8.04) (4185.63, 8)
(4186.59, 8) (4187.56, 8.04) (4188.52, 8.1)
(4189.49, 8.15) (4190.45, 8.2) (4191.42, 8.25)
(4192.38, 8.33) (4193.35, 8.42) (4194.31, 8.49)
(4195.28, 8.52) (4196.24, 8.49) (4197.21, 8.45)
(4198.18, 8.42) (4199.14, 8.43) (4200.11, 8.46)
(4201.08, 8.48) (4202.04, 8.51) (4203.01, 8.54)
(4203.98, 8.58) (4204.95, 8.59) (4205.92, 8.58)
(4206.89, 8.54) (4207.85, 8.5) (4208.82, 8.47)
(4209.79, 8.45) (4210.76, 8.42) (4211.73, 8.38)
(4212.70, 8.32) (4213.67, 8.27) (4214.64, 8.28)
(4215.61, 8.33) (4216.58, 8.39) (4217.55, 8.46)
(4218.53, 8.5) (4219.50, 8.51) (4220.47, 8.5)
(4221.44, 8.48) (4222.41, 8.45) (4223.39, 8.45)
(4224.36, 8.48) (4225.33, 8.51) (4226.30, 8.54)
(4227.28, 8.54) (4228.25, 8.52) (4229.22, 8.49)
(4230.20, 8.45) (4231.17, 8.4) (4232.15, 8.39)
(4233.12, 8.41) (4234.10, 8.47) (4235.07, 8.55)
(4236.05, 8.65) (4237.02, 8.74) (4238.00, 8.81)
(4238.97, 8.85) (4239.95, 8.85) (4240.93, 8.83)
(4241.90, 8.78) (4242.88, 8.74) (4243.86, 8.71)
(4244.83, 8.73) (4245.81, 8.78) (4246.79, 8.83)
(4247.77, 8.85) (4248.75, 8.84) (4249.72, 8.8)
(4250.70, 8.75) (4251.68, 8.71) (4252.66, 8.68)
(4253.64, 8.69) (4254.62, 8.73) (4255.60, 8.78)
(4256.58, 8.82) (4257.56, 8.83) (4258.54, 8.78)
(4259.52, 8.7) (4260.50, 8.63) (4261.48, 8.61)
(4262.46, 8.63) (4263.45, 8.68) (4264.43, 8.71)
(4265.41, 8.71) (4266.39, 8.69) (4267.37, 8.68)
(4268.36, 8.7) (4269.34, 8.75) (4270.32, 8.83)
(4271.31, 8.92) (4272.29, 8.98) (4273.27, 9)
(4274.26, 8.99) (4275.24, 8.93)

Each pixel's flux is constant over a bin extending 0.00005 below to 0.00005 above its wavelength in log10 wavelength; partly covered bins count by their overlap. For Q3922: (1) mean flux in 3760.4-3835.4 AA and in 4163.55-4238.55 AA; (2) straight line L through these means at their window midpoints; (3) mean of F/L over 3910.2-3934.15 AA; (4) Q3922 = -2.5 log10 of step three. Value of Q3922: 0.18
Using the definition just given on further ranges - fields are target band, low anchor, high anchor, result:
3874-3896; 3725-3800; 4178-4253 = 0.148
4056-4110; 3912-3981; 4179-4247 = 0.247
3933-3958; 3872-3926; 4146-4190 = -0.143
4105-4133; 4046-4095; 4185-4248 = 0.030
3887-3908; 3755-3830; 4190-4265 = 0.264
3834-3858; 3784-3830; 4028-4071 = 0.058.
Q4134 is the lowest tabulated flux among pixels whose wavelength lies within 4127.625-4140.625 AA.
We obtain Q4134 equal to 7.93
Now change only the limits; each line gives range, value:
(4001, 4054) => 7.47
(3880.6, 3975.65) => 6.99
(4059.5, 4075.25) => 7.74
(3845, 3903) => 7.01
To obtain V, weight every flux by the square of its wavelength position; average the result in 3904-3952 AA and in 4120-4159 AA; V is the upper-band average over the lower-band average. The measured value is 1.11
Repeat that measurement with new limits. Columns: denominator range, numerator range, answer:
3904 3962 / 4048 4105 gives 0.92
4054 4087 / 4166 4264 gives 1.16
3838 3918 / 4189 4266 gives 1.24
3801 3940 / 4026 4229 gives 1.05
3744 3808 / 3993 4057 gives 1.06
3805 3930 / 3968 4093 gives 1.10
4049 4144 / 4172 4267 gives 1.22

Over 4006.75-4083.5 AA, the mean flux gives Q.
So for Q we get 8.46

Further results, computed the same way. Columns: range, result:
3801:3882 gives 9.25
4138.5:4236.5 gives 8.33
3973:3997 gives 10.5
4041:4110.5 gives 7.35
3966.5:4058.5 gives 9.33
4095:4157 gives 7.54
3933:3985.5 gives 9.51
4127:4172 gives 8.17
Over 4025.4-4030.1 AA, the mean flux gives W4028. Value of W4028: 8.37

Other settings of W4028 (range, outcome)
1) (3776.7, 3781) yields 9.17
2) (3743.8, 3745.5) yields 9.77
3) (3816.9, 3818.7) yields 10.3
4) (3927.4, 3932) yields 7.95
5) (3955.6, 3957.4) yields 9.56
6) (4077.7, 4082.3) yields 7.66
